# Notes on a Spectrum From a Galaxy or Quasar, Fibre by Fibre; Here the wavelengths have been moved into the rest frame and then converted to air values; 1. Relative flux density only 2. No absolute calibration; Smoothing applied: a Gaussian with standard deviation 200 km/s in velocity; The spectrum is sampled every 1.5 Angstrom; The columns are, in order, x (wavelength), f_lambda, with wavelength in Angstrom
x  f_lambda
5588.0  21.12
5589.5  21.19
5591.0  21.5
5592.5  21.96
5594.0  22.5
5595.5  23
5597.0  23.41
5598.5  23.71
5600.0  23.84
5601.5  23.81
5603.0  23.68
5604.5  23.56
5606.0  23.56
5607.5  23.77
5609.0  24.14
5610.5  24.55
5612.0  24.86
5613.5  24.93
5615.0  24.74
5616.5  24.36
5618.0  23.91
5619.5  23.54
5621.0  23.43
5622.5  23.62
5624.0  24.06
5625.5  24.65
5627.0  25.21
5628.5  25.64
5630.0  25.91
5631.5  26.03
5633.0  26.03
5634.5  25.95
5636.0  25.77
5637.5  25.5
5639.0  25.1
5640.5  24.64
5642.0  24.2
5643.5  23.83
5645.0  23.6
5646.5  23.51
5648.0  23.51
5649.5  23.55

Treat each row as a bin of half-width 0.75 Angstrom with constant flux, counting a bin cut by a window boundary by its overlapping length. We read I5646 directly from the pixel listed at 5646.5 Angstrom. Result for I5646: 23.51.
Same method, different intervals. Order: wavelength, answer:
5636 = 25.77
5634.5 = 25.95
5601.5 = 23.81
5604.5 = 23.56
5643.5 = 23.83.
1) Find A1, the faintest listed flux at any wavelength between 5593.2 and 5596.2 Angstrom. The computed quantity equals 22.5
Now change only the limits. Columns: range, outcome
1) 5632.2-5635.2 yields 25.95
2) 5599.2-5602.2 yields 23.81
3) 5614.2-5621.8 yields 23.43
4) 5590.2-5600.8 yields 21.5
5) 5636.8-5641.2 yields 24.64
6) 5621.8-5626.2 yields 23.62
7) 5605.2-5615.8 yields 23.56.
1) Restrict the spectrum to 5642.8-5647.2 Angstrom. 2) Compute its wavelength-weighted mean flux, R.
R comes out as 23.6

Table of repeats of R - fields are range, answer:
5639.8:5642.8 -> 24.4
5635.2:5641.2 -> 25.3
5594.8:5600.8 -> 23.5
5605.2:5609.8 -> 23.8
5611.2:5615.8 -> 24.8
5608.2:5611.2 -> 24.3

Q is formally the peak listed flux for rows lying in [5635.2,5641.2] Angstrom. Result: 25.77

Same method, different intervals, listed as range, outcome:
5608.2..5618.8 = 24.93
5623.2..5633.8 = 26.03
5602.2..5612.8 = 24.86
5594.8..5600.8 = 23.84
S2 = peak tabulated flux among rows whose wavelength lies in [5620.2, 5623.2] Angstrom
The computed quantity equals 23.62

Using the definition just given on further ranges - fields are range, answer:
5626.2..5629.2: 25.64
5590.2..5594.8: 22.5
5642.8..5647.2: 23.83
